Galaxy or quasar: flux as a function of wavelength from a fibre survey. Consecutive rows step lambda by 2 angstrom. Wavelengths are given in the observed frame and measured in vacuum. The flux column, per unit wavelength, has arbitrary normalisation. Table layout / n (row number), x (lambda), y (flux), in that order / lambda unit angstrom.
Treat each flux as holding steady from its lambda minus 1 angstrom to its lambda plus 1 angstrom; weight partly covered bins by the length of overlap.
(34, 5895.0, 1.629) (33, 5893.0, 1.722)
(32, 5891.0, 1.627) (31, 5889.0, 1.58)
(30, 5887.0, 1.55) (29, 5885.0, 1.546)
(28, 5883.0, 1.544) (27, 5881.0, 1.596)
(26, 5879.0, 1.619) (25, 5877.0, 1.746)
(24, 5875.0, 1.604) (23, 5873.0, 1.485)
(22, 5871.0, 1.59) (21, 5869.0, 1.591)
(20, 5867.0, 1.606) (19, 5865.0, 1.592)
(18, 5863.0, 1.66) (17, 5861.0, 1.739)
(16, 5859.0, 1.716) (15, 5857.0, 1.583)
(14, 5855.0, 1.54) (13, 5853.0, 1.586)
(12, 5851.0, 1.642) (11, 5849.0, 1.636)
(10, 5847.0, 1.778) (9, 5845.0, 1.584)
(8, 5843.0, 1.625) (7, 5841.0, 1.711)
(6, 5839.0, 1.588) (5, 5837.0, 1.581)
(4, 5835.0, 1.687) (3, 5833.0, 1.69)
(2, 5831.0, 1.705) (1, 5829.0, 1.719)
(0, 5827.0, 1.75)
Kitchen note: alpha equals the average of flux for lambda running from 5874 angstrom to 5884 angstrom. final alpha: 1.62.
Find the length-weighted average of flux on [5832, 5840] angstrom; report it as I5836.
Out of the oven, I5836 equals 1.64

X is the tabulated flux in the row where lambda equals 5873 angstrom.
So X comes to 1.485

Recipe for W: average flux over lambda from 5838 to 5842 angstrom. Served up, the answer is 1.65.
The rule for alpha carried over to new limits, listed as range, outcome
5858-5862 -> 1.73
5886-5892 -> 1.59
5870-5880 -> 1.61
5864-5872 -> 1.59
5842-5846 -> 1.6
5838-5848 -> 1.66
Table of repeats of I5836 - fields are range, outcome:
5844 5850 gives 1.67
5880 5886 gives 1.56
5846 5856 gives 1.64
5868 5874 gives 1.56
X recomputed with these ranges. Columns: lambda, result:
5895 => 1.629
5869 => 1.591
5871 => 1.59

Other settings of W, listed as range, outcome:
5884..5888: 1.55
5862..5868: 1.62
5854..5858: 1.56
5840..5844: 1.67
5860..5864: 1.7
